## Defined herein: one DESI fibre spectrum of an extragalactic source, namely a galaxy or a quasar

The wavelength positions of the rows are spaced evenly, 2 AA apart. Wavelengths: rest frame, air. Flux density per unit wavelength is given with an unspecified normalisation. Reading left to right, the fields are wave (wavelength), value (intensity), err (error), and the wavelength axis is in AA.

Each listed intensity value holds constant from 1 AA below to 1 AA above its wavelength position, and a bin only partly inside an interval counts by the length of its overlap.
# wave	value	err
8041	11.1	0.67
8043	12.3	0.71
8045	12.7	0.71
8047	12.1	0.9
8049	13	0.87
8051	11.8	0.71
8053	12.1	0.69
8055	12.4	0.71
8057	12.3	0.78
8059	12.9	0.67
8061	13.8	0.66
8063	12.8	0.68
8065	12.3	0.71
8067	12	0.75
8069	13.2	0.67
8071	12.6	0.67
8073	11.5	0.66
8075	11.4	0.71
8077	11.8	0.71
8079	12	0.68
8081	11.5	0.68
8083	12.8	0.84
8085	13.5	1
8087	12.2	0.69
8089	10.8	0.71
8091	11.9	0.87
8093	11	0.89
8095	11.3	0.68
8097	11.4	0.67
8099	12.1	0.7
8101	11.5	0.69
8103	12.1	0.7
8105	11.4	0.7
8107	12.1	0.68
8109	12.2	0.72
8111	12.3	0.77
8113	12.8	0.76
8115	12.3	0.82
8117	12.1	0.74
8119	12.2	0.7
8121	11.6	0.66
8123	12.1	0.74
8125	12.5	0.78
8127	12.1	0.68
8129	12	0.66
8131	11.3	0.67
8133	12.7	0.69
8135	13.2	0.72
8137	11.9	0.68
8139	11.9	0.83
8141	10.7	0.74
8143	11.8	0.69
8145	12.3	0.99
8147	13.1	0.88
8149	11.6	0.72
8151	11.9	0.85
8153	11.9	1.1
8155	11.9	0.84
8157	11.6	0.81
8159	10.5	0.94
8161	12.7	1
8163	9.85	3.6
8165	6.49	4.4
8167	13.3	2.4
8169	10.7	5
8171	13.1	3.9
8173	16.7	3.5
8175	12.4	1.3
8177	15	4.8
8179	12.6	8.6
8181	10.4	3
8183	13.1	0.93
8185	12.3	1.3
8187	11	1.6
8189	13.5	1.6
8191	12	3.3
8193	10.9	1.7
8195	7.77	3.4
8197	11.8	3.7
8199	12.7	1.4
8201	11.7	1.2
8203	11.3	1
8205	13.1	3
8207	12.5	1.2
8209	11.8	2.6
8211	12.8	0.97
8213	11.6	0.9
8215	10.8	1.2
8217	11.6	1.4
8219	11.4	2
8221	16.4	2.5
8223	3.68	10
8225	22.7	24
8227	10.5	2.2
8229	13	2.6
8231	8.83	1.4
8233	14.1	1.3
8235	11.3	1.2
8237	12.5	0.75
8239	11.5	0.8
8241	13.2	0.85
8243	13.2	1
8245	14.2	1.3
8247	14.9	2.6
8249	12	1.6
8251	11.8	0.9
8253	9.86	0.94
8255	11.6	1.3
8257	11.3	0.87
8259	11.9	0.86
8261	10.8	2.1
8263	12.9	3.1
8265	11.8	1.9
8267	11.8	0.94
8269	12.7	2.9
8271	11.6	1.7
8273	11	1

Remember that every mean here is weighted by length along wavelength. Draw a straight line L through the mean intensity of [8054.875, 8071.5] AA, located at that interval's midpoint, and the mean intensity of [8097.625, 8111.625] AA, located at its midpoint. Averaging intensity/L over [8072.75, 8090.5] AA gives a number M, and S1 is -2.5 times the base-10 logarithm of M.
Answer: 0.04 mag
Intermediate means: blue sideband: 12.7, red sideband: 11.9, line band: 12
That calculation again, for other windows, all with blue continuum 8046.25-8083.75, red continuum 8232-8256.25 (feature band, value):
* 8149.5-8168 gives 0.118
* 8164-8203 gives 0.043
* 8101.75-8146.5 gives 0.027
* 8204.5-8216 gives 0.036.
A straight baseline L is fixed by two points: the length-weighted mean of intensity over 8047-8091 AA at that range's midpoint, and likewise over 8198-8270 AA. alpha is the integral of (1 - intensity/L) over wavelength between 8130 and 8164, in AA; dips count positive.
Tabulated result 1.2 AA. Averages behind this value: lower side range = 12.3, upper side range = 12.2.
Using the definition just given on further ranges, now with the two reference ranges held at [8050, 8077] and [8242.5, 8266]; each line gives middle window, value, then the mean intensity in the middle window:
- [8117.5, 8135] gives 0.2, 12.1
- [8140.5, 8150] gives 0.2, 12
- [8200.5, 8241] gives 0.1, 12.2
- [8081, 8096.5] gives 0.6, 11.9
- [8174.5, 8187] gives -0.3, 12.5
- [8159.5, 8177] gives 0.3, 12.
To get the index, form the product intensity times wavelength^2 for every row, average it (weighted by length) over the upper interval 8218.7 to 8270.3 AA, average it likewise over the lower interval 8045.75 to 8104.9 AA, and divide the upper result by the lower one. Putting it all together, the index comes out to 1.06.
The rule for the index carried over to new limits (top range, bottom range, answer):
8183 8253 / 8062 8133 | 1.04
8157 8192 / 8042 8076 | 1.00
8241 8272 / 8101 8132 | 1.05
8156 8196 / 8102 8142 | 0.99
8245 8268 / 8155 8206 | 1.03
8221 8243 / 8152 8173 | 1.10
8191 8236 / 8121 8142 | 1.01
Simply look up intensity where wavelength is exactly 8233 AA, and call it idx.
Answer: 14.1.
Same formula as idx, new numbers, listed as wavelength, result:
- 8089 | 10.8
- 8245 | 14.2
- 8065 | 12.3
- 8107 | 12.1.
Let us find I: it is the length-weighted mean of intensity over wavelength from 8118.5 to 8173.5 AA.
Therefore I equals 11.9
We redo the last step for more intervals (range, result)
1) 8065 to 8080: 12.1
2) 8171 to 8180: 14.1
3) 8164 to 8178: 12.5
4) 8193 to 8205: 11.2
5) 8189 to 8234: 12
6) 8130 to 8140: 12.2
